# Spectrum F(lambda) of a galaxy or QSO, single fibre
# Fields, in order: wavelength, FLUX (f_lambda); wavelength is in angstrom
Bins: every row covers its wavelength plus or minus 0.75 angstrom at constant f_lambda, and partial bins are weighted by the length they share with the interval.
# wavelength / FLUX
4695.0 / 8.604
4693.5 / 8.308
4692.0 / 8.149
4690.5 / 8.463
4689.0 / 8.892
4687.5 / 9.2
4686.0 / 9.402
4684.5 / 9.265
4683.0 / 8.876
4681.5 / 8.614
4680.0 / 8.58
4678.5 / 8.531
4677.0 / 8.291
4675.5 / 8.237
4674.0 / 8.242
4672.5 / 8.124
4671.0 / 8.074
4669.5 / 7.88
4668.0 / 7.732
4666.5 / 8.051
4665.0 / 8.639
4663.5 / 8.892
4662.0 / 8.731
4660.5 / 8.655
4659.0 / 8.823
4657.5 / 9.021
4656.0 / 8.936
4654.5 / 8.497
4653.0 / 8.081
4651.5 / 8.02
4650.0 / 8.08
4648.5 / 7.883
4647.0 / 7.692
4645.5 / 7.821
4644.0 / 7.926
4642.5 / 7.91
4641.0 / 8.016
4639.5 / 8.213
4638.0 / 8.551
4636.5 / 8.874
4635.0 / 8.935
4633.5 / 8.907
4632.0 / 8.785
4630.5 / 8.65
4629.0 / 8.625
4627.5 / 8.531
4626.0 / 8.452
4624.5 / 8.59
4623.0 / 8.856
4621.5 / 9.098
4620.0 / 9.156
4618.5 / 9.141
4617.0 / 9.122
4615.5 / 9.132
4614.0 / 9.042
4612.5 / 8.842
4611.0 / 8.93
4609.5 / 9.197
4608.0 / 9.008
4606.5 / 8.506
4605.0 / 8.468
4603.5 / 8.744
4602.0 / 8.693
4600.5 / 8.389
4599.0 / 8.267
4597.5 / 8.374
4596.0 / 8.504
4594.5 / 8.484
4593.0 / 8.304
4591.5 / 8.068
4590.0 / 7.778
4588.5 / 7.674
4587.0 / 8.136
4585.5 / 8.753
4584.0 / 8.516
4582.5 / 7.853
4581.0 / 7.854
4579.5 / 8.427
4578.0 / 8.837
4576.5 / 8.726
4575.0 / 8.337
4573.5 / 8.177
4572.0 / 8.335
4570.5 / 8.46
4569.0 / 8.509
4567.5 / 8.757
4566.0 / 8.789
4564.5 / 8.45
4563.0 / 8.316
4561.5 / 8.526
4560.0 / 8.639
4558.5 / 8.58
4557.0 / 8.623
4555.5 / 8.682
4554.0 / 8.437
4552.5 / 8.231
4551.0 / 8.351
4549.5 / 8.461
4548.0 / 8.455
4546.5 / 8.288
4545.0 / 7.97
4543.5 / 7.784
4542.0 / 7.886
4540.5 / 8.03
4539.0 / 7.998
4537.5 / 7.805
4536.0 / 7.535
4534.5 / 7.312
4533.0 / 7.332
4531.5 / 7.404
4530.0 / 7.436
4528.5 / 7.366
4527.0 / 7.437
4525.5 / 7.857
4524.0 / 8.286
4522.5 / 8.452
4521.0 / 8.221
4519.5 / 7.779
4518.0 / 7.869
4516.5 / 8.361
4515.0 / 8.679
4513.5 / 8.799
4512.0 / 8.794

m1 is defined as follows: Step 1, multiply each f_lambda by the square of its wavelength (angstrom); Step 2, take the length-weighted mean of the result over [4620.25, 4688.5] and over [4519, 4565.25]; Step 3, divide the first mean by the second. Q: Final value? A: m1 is 1.11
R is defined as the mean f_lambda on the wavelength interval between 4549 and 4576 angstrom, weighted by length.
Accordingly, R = 8.48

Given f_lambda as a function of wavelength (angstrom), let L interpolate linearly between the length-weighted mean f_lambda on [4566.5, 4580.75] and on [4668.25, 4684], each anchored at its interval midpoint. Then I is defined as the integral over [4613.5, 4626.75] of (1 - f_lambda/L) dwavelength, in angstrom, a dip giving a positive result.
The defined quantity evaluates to -0.8 angstrom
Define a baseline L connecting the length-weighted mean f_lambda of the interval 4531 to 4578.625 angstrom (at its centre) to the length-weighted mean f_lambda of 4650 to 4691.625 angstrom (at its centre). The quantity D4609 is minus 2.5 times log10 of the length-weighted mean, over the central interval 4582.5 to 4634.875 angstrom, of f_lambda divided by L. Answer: -0.03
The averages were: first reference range 8.25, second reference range 8.53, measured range 8.63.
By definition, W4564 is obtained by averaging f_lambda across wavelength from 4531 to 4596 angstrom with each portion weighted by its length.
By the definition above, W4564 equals 8.24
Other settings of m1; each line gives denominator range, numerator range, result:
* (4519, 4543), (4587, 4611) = 1.12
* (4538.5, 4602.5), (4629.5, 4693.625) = 1.05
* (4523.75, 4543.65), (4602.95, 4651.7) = 1.17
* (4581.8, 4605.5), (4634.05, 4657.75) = 1.02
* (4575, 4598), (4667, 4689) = 1.07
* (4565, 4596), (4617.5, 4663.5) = 1.05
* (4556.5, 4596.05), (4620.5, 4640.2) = 1.06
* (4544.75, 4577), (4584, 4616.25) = 1.03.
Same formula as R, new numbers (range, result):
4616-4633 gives 8.82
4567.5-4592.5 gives 8.29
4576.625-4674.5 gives 8.48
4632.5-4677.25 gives 8.33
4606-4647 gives 8.68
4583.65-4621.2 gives 8.62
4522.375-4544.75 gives 7.71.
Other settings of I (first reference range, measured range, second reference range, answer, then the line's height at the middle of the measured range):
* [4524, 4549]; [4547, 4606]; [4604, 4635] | -0.9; 8.29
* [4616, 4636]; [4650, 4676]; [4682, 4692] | 1.5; 8.9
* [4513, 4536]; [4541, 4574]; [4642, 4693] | -1.6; 8.01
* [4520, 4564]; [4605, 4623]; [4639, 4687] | -1.6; 8.25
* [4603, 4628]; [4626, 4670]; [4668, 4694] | 1.5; 8.7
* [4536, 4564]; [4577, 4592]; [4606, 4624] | 0.8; 8.66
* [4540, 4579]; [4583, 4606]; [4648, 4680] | 0.2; 8.4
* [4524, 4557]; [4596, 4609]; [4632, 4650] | -0.7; 8.14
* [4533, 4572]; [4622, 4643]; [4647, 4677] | -0.7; 8.31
